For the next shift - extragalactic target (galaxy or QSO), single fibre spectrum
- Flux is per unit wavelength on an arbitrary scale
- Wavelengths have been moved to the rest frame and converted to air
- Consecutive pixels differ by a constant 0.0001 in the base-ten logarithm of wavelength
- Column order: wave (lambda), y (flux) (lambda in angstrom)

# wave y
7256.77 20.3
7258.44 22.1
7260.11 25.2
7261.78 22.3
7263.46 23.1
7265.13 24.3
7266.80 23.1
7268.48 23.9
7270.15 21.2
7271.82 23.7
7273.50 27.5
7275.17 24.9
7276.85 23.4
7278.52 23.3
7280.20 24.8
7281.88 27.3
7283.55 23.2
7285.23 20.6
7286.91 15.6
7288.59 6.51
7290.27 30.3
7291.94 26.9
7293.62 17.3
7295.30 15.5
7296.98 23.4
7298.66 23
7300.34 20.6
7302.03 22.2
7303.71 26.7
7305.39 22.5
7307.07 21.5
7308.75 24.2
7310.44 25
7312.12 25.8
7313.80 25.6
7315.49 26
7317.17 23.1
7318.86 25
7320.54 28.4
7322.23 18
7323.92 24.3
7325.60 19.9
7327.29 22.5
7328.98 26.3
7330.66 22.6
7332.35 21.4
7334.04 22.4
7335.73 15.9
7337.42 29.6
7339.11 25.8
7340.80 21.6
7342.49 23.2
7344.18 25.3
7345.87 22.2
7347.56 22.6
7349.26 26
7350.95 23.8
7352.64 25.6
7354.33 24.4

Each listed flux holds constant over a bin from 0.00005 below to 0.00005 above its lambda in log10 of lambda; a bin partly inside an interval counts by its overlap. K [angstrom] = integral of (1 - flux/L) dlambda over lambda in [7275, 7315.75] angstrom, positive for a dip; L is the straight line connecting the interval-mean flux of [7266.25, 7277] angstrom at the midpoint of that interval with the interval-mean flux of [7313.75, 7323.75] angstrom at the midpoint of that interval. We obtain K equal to 2.6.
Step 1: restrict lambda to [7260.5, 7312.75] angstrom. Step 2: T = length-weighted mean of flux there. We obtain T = 22.7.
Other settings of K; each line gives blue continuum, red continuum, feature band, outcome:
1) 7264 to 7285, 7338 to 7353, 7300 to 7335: 0.78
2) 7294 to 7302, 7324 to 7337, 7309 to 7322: -2.31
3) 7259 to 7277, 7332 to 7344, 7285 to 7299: 2.26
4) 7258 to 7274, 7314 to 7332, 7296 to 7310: 0.36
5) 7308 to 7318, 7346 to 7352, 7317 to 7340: 1.21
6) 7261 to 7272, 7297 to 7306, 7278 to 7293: 0.71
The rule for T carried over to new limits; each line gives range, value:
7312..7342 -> 23.5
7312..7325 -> 24.4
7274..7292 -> 22.3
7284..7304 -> 20.6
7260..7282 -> 24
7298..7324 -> 23.9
